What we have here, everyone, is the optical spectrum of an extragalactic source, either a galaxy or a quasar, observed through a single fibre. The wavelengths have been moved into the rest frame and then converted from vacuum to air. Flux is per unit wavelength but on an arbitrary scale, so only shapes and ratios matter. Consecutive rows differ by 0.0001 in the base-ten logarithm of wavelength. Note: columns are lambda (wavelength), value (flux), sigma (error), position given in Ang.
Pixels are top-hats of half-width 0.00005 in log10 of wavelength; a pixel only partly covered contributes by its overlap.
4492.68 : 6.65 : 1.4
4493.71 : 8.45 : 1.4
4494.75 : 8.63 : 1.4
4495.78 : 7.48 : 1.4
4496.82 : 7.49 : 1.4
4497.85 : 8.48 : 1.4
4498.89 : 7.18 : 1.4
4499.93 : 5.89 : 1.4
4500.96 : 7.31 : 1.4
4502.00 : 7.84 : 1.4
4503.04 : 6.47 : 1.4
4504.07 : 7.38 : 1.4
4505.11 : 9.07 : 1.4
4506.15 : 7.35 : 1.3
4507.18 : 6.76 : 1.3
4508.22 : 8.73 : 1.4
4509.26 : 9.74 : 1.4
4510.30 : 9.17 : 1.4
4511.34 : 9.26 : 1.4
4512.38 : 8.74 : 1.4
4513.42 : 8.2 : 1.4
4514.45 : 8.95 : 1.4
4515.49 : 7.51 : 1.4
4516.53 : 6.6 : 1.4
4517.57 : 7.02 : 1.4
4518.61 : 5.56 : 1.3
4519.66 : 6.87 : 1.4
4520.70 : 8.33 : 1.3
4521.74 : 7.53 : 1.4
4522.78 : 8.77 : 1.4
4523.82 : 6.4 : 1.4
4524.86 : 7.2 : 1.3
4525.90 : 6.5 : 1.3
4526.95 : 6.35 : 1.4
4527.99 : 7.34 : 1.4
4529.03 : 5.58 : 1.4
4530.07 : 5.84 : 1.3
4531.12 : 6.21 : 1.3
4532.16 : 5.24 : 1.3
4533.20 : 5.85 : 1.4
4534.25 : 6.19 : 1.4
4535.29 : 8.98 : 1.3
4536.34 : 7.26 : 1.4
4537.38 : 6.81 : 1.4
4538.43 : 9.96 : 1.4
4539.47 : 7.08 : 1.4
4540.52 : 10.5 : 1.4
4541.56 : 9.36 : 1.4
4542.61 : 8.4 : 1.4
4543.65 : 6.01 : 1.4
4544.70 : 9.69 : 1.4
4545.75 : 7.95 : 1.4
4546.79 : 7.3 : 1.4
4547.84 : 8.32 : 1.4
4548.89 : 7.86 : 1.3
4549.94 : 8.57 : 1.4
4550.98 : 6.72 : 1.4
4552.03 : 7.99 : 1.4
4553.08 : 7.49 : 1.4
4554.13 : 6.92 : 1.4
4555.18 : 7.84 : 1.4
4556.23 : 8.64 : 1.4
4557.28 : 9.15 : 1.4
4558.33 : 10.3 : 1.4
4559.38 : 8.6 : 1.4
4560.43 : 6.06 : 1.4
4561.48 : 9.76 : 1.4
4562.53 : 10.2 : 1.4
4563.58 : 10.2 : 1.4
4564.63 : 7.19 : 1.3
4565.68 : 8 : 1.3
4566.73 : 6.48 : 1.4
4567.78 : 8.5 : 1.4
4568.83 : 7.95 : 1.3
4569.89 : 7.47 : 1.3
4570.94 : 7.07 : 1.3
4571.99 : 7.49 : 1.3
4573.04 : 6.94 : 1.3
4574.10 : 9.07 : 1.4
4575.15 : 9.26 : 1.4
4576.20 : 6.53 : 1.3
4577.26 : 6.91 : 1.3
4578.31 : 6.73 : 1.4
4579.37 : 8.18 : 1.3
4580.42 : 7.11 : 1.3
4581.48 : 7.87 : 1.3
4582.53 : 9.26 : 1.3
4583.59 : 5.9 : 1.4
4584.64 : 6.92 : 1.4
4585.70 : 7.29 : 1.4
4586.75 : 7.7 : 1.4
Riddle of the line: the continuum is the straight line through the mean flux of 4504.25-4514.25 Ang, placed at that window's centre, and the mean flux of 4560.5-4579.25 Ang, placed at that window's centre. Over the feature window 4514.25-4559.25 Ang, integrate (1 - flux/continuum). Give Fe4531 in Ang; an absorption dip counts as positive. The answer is 3.80 Ang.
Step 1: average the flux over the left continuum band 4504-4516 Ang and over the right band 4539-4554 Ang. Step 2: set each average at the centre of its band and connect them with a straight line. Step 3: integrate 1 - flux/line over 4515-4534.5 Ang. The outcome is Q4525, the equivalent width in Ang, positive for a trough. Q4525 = 3.8 Ang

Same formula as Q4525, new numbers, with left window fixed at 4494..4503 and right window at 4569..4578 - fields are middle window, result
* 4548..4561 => -0.8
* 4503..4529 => -0.5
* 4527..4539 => 1.1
